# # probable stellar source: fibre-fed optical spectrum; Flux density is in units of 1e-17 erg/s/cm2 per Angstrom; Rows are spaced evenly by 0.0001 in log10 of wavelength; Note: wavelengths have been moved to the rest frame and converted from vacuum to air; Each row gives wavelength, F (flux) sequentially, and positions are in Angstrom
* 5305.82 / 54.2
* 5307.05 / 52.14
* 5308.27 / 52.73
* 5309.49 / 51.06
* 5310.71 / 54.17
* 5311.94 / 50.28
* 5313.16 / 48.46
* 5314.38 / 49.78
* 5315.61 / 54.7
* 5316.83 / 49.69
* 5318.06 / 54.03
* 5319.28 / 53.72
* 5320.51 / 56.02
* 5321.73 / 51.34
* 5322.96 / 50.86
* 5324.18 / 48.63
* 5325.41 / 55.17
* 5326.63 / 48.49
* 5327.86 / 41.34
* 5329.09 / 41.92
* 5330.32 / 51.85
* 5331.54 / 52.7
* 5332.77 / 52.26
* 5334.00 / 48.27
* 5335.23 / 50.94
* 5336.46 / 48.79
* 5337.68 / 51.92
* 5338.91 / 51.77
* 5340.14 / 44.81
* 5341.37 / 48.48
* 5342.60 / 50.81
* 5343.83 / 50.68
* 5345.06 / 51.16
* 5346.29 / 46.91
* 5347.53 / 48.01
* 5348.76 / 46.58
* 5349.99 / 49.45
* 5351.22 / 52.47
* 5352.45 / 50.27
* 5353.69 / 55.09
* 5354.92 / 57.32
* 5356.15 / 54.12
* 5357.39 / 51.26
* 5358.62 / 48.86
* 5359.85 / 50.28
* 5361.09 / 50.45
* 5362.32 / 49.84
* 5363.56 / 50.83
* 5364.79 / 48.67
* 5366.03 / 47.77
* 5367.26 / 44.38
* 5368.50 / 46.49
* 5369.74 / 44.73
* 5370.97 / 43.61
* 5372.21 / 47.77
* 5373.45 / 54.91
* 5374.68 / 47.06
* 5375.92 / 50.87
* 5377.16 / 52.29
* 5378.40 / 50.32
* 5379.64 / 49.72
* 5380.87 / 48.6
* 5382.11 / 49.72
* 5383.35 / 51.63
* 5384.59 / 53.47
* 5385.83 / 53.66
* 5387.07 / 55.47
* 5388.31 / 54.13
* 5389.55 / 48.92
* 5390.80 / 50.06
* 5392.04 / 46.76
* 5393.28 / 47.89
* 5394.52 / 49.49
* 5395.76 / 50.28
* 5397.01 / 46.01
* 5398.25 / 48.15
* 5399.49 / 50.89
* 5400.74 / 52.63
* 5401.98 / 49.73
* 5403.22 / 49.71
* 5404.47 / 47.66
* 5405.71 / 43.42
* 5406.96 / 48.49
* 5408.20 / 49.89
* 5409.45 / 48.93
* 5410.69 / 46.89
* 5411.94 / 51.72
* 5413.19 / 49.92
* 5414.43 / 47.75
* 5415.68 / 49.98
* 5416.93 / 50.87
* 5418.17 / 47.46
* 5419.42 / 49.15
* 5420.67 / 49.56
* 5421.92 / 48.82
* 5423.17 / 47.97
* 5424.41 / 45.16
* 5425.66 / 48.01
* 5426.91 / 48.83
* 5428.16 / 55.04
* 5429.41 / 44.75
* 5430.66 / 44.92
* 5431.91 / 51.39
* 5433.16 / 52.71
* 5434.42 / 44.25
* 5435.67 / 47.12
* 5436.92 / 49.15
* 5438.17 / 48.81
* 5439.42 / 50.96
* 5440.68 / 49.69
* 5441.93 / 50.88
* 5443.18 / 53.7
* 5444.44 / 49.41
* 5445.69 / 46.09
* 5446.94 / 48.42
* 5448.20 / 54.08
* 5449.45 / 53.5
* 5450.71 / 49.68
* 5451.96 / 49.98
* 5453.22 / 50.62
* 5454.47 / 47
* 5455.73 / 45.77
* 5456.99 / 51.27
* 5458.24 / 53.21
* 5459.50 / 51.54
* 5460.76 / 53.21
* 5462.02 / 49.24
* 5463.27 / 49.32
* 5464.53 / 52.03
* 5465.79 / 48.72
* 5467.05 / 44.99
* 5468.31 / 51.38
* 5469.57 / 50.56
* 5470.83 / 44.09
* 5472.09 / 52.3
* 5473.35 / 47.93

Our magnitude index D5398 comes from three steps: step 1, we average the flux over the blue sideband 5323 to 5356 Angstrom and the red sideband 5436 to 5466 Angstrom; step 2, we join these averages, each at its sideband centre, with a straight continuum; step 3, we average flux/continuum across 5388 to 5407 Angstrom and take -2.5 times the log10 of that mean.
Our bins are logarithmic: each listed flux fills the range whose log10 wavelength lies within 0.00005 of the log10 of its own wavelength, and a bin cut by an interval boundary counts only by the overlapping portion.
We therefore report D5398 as 0.03 mag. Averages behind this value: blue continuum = 49.9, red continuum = 50.3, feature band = 48.9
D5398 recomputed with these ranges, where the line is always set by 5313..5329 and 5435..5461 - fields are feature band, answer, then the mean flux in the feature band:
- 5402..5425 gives 0.04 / 48.6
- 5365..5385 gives 0.03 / 48.9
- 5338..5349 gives 0.04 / 48.9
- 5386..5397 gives 0.00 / 50.2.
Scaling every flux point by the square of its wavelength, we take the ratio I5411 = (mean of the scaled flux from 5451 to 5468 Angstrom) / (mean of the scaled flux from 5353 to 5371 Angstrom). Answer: 1.04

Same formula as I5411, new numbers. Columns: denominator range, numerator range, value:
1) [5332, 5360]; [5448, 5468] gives 1.04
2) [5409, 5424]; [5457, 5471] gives 1.04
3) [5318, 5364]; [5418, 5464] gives 1.02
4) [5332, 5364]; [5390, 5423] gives 0.99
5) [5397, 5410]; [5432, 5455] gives 1.04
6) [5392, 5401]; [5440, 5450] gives 1.05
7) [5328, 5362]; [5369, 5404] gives 1.01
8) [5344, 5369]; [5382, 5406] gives 1.01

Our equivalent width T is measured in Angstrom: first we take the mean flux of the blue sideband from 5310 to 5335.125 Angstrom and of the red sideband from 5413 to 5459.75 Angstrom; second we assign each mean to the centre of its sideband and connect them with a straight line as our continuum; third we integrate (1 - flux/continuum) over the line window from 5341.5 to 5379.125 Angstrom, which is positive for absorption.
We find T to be 0.4 Angstrom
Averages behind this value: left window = 50.7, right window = 49.4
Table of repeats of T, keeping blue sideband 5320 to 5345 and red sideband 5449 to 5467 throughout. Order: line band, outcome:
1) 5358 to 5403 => 0.3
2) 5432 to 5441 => 0.2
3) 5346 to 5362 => -0.3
